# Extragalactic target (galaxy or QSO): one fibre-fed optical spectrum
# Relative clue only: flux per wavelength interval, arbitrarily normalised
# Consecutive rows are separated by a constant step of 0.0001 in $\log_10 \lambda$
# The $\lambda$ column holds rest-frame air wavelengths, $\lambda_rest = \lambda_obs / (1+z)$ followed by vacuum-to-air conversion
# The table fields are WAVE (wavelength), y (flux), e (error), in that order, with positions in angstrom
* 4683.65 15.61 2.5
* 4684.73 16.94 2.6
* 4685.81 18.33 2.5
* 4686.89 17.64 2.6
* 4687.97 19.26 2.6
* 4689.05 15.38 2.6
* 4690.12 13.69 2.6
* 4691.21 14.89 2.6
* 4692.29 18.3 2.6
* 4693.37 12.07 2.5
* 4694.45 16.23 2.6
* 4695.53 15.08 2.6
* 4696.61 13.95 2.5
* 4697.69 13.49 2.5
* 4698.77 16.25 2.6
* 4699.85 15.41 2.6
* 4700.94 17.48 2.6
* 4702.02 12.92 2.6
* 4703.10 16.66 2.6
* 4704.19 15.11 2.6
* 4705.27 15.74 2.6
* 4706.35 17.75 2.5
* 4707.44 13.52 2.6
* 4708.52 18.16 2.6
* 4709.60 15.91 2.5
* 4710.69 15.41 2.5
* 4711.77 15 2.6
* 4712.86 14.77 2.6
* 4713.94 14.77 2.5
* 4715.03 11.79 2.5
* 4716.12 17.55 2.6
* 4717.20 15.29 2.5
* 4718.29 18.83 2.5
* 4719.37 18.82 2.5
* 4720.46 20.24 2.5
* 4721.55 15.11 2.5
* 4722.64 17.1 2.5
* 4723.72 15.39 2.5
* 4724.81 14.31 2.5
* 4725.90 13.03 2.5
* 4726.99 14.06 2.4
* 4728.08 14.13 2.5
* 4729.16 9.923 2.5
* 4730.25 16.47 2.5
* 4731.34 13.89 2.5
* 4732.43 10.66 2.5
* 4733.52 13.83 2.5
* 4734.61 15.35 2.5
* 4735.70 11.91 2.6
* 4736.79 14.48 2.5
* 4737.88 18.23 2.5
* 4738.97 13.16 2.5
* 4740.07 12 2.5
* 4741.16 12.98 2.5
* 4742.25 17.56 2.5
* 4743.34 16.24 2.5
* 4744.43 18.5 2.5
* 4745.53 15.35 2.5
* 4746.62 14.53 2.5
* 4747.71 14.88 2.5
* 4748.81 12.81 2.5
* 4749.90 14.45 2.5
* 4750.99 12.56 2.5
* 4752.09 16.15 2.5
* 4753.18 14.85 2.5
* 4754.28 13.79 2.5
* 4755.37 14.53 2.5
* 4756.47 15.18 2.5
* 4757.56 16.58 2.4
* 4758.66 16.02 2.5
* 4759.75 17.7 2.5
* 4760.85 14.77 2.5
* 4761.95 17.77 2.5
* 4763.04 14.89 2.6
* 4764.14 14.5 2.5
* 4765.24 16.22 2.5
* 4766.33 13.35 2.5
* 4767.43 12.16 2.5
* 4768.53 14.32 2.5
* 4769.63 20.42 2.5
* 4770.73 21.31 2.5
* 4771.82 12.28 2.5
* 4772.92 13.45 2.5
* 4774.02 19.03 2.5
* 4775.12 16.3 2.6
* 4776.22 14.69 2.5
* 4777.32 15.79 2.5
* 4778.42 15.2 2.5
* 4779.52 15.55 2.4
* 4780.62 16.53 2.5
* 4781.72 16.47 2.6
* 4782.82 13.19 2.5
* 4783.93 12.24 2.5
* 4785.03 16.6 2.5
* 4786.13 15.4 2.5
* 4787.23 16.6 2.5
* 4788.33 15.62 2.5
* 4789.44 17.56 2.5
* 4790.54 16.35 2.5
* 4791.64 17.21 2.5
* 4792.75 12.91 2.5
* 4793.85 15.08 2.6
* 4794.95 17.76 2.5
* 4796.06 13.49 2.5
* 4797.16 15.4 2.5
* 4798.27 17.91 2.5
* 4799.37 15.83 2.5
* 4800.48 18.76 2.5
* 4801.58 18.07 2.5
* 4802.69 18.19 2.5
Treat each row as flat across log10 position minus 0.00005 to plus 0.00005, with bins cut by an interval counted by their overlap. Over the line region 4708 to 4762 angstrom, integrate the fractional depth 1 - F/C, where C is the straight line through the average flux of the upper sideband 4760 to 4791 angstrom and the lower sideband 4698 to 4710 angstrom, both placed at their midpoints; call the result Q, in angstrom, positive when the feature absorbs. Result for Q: 2.3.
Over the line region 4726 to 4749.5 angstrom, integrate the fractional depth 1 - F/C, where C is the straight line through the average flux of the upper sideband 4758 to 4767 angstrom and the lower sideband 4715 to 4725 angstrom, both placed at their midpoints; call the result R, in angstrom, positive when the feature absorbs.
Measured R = 2.8 angstrom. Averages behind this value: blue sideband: 16.8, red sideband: 15.6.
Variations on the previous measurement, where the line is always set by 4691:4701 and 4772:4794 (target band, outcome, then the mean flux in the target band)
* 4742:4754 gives 0.2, 15.2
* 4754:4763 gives -0.2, 15.8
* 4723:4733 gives 1.1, 13.6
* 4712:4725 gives -0.7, 16.2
